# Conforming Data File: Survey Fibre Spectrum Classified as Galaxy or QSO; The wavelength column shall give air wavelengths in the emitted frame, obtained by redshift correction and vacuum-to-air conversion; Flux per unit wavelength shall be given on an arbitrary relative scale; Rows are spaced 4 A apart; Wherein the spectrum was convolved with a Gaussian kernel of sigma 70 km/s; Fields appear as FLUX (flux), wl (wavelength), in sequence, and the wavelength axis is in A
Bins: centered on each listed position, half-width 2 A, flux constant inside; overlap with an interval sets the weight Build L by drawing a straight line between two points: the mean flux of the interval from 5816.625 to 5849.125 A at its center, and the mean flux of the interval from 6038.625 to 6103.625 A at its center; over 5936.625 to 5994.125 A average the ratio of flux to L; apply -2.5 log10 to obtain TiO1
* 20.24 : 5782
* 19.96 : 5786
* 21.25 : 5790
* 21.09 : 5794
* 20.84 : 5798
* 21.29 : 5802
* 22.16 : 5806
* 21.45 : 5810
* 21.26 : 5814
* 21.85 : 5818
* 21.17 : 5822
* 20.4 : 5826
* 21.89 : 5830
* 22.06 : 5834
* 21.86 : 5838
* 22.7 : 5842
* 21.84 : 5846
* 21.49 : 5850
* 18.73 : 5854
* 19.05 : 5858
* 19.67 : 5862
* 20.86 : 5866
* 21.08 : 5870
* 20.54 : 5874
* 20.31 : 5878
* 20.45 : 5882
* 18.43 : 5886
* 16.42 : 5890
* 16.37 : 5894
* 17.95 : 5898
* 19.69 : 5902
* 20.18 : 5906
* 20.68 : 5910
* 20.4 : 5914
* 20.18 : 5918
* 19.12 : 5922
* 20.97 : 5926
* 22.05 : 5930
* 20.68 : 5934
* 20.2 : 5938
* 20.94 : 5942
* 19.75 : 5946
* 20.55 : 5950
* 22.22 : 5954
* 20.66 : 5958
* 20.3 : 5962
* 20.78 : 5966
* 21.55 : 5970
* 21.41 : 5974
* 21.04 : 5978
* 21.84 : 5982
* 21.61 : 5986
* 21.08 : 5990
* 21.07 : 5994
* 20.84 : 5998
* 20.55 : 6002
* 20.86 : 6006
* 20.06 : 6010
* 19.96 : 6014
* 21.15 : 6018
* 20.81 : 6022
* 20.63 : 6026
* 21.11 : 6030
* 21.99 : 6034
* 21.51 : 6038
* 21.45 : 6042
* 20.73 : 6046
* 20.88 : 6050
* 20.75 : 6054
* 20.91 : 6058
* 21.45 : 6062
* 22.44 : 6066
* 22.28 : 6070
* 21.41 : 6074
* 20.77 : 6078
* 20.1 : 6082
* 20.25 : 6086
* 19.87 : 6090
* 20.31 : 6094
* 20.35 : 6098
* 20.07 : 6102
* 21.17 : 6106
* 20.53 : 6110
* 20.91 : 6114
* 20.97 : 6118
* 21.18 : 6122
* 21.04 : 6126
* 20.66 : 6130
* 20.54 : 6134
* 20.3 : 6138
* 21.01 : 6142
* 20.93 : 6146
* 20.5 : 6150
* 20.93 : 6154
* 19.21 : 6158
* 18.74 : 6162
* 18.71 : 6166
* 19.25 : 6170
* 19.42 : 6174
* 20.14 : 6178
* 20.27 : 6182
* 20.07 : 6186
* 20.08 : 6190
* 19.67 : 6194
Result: 0.01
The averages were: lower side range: 21.7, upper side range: 20.9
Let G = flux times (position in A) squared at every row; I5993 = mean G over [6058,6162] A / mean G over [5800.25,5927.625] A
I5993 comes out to 1.10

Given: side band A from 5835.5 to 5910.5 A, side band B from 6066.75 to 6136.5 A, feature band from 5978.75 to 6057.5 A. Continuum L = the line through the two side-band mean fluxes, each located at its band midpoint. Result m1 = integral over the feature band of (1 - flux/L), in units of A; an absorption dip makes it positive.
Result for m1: -2.1 A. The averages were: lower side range 19.9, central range 21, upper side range 20.8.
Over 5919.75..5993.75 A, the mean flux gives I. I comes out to 20.9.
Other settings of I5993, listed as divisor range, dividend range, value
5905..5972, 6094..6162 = 1.06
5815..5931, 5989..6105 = 1.09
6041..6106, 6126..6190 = 0.99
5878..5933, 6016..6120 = 1.13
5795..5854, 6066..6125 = 1.06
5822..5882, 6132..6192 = 1.06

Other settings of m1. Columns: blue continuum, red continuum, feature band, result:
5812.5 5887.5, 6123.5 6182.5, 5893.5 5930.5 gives 1.6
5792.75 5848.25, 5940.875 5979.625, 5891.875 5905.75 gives 1.9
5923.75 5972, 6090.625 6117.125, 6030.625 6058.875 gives -0.7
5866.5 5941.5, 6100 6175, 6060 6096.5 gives -1.4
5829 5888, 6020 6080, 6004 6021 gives 0.5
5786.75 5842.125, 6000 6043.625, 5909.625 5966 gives 1.3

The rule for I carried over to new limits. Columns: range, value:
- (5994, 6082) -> 21.1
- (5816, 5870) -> 21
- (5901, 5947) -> 20.4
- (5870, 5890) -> 19.7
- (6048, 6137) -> 20.9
